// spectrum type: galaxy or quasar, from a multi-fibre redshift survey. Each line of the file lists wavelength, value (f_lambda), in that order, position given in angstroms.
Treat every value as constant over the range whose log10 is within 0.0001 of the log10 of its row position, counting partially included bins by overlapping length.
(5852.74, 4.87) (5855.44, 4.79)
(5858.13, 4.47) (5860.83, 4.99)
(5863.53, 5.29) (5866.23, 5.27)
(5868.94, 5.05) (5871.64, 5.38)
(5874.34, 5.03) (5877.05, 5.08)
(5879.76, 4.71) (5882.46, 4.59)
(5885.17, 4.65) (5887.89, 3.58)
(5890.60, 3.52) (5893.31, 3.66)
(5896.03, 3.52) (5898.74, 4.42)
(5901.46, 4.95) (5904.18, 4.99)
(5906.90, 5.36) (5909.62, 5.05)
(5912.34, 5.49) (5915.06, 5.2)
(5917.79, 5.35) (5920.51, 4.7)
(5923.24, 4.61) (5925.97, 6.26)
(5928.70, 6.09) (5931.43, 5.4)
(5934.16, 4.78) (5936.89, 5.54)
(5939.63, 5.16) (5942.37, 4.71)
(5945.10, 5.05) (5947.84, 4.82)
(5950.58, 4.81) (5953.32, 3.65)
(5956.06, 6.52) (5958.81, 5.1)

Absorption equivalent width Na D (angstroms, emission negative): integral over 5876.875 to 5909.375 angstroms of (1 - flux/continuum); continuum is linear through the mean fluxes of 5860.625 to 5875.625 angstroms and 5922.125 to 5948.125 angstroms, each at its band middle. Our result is 5.0 angstroms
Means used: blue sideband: 5.18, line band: 4.42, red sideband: 5.27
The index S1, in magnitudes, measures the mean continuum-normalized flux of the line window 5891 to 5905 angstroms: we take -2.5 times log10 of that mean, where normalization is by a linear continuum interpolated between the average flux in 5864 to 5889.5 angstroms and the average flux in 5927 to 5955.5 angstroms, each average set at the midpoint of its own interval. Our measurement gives 0.16 mag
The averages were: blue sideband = 4.82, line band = 4.23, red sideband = 5.06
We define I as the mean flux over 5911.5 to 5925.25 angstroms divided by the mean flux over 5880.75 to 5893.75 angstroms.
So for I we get 1.3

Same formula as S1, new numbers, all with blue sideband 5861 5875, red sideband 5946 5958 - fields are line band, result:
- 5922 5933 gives -0.11 mag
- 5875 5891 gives 0.16 mag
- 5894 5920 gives 0.04 mag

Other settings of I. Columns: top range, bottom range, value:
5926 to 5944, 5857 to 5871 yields 1.06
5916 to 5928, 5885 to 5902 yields 1.33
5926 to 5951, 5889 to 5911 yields 1.18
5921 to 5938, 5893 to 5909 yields 1.19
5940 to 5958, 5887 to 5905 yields 1.21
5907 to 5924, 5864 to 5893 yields 1.09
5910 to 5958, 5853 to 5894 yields 1.10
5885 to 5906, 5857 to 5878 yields 0.82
